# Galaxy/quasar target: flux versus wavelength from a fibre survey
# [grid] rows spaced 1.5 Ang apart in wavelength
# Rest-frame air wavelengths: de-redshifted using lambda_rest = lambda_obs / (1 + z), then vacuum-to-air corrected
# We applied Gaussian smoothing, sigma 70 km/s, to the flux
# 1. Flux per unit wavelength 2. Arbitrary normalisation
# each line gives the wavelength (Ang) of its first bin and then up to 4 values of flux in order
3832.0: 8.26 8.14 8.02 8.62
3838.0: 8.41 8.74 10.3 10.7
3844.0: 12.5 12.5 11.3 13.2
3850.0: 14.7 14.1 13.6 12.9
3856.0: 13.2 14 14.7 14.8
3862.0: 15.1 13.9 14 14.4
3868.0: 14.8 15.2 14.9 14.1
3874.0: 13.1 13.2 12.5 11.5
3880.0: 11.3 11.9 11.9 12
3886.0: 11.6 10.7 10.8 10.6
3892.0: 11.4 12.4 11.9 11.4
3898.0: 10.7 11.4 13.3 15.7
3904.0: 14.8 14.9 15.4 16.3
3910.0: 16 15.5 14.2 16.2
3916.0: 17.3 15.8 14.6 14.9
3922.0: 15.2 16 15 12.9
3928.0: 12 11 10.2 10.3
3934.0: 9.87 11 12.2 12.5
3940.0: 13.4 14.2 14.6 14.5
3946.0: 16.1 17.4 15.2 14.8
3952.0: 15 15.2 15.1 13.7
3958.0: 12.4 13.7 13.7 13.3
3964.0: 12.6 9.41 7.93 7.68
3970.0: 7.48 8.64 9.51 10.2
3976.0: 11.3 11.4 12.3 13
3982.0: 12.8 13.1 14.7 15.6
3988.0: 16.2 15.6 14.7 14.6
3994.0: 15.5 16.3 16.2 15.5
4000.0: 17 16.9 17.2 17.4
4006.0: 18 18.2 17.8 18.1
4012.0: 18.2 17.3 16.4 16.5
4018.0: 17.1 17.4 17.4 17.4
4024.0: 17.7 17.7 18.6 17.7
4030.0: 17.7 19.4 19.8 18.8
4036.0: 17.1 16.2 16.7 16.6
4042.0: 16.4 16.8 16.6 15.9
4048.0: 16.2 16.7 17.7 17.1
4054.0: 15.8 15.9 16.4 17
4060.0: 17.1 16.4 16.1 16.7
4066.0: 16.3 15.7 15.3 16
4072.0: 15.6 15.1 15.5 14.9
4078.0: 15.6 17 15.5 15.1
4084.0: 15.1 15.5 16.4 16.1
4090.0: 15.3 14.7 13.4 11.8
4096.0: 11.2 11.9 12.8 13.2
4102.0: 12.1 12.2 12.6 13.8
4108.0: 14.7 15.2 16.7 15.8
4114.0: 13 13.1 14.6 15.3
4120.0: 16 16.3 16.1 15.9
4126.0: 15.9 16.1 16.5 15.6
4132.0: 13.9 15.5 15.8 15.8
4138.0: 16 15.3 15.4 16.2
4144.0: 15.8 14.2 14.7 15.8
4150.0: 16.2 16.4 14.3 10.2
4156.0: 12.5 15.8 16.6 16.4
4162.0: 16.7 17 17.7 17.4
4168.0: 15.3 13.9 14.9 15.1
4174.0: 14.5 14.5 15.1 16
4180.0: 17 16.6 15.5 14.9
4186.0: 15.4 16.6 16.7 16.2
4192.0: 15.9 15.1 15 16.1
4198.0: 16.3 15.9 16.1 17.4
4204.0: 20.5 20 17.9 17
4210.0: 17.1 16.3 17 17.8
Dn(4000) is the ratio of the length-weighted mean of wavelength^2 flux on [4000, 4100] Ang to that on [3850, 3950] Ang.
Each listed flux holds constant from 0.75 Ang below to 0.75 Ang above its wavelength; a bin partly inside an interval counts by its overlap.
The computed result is 1.30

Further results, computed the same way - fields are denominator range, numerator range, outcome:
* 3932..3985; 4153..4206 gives 1.42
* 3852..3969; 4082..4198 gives 1.27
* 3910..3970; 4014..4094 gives 1.30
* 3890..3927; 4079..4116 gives 1.10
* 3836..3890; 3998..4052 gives 1.49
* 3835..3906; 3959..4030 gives 1.25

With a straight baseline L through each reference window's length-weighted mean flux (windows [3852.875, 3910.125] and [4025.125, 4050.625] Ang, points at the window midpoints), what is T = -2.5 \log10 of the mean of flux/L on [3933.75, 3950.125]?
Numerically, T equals 0.07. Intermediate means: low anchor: 13.2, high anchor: 17.3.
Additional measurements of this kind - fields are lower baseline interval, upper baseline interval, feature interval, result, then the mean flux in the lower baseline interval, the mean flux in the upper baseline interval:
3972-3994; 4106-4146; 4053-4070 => -0.131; 13.2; 15.4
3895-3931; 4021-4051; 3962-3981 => 0.461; 14.2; 17.4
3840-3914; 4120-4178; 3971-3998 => 0.047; 13.2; 15.5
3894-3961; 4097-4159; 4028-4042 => -0.225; 13.9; 14.8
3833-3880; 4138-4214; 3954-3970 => 0.163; 12.6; 15.9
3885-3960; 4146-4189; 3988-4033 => -0.196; 13.6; 15.5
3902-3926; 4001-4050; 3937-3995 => 0.238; 15.5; 17.4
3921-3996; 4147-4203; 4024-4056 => -0.226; 13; 15.6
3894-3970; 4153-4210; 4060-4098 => -0.017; 13.5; 16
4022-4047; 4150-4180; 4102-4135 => 0.081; 17.5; 15.3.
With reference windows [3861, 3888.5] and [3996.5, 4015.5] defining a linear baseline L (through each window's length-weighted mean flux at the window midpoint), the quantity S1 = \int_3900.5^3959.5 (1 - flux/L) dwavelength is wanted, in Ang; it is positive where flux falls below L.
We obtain 2.4 Ang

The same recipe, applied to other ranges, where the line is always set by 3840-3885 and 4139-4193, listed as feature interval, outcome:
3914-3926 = -1.7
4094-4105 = 2.1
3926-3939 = 2.3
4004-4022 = -3.9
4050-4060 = -1.4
